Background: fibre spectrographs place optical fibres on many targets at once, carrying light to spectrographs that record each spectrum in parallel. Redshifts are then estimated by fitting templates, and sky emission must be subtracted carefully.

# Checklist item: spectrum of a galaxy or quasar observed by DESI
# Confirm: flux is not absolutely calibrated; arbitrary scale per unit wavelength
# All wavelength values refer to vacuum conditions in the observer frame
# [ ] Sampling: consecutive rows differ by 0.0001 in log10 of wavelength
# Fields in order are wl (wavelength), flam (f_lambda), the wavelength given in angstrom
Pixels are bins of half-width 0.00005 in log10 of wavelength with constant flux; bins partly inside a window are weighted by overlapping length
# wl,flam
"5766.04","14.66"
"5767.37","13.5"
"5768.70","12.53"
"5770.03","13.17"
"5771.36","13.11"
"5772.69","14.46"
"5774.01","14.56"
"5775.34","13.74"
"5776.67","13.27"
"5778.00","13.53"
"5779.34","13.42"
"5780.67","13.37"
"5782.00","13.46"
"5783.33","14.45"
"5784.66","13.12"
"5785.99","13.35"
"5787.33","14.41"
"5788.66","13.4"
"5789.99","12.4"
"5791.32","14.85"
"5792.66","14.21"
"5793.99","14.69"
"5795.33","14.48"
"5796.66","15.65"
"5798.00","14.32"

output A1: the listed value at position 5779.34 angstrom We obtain 13.42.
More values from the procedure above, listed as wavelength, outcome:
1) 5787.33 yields 14.41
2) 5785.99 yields 13.35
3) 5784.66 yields 13.12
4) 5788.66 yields 13.4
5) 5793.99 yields 14.69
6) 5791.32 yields 14.85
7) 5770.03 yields 13.17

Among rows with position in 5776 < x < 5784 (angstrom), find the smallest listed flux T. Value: 13.27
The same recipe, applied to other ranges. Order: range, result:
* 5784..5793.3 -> 12.4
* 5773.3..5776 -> 13.74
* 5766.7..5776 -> 12.53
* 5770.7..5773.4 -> 13.11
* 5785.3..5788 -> 13.35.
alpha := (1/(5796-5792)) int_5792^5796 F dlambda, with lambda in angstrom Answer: 14.5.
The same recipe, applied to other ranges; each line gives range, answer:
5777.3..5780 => 13.4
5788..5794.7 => 13.9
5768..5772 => 12.9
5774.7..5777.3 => 13.5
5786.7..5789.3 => 13.9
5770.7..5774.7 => 14.1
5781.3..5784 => 14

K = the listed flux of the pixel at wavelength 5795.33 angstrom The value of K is 14.48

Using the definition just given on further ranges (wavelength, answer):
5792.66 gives 14.21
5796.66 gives 15.65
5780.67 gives 13.37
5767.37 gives 13.5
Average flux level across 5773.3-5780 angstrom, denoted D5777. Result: 13.7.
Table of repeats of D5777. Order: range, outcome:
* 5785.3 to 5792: 13.7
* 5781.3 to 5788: 13.8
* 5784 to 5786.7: 13.2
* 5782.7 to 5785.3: 13.8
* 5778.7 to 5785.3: 13.6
